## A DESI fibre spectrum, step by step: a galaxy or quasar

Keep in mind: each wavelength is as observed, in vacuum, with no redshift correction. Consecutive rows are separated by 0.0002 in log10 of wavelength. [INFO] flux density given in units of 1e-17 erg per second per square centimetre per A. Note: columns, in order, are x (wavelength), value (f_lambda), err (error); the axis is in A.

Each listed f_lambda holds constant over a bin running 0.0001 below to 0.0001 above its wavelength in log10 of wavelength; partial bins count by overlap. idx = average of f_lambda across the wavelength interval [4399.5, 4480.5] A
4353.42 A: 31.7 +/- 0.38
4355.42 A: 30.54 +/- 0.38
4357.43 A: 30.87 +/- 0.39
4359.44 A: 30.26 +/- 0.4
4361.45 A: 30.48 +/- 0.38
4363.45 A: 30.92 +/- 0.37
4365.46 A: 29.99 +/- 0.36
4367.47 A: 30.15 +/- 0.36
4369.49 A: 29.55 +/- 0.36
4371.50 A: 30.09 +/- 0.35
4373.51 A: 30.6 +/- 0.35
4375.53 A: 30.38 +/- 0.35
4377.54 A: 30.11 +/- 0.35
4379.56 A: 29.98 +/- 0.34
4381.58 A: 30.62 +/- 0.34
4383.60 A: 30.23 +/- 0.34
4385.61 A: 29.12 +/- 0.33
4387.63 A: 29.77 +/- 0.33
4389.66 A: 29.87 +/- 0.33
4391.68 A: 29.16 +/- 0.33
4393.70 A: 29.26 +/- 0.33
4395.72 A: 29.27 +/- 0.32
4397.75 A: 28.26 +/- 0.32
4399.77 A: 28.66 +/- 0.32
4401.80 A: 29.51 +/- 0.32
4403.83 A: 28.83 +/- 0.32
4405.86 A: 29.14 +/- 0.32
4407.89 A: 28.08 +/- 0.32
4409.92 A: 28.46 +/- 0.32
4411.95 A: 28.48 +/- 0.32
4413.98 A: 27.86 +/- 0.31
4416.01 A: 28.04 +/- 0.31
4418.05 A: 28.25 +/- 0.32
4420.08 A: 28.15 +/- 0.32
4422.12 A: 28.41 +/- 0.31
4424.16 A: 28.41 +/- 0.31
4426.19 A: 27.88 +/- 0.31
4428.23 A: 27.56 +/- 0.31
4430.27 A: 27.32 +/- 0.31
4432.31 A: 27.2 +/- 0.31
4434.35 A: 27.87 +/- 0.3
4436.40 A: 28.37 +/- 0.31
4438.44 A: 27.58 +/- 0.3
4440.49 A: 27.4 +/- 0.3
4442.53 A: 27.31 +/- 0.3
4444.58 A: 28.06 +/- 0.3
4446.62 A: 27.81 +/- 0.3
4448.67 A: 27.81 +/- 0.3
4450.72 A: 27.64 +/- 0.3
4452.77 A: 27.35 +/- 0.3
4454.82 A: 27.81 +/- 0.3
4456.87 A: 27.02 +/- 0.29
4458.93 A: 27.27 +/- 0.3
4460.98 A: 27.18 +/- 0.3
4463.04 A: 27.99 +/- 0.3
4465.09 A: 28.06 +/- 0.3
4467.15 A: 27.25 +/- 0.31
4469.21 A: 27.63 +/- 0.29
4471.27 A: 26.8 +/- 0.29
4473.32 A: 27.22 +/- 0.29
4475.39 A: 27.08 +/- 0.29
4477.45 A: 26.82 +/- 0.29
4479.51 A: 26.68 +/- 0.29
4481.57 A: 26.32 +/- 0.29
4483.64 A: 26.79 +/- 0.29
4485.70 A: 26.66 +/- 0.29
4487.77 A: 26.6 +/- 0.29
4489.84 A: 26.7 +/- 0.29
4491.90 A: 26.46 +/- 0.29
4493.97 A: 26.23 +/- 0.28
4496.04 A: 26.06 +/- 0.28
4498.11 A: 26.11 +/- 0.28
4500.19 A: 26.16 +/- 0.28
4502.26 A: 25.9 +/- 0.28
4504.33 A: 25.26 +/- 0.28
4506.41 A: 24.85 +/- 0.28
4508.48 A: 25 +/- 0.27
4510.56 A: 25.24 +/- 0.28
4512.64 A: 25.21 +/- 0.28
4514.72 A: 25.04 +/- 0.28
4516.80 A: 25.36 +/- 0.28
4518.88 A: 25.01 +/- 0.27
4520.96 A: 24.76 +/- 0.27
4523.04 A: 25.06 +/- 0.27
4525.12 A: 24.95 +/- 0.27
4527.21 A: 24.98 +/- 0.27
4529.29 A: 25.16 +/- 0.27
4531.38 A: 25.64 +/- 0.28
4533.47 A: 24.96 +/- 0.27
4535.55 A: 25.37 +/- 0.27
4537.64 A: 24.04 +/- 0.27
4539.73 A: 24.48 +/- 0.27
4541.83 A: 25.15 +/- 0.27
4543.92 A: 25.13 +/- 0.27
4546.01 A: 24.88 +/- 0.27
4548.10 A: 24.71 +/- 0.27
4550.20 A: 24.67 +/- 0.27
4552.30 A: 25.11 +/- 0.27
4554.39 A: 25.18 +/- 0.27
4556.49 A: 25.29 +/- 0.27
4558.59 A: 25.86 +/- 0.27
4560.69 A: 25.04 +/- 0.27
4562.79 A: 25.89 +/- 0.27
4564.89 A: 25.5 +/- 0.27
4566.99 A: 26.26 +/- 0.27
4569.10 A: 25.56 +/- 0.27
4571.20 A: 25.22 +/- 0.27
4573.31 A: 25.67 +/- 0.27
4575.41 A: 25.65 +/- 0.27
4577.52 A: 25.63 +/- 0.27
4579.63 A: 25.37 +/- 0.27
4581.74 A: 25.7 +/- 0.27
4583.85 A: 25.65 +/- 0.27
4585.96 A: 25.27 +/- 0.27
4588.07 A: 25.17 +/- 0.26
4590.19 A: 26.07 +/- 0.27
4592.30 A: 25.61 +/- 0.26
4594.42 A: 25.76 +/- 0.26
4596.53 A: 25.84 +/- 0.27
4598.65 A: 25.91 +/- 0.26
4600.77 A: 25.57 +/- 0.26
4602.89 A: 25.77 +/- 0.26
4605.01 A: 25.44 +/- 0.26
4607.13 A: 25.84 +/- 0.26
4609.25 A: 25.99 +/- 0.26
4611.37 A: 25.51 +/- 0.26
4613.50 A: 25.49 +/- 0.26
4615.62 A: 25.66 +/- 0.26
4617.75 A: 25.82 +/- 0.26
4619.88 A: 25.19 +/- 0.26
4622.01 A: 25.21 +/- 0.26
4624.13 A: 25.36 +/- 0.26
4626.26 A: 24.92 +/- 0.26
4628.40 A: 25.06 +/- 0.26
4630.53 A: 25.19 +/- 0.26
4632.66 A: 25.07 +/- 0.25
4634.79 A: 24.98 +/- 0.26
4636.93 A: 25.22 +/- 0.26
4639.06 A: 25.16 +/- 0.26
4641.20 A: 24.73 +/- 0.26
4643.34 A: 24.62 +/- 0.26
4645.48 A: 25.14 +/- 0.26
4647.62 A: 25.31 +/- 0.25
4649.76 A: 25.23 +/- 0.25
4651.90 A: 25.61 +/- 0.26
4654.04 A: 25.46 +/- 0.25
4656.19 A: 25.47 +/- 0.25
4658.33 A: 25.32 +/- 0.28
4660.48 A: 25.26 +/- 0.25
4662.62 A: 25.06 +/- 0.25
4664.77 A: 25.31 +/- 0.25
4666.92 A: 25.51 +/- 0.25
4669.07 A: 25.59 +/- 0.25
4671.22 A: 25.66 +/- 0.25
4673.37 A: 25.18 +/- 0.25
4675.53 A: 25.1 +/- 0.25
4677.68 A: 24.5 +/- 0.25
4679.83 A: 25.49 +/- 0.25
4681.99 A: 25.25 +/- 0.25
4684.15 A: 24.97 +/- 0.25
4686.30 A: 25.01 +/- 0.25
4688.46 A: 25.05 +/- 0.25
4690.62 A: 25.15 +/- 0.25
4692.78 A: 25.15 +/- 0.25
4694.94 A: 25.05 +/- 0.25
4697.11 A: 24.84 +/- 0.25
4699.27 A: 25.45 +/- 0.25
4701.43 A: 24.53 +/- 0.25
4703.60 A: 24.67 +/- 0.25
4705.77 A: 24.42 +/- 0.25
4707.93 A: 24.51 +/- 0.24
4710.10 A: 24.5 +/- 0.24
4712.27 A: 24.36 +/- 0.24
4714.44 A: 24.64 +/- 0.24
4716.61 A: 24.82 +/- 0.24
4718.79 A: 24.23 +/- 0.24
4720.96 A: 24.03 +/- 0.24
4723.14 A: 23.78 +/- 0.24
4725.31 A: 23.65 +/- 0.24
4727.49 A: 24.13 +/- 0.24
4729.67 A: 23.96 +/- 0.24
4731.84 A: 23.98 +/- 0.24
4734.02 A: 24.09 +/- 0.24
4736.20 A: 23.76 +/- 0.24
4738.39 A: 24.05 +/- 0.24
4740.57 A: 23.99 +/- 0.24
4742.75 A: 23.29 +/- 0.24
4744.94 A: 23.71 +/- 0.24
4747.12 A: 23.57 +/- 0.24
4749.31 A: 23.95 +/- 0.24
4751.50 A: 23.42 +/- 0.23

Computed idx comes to 27.8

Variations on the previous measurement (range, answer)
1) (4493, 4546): 25.2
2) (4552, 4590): 25.5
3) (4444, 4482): 27.4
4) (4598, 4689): 25.3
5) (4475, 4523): 25.9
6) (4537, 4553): 24.8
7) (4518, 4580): 25.2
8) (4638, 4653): 25.1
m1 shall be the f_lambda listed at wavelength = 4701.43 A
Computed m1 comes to 24.53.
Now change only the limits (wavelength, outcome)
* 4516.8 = 25.36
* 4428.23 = 27.56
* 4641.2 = 24.73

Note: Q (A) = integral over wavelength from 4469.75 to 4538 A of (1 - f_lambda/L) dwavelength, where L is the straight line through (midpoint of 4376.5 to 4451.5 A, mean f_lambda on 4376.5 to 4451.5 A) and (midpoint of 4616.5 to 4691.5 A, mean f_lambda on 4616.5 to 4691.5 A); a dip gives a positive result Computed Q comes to 3.7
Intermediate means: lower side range 28.5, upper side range 25.2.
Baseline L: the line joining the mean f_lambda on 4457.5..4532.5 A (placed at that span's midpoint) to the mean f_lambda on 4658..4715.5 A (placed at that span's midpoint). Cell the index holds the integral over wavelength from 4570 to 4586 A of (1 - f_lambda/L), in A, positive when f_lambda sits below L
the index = 0.08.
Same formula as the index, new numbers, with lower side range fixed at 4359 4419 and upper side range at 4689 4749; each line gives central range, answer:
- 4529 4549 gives 1.6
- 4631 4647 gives 0.3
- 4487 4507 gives 1.2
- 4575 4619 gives 0.9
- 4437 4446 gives 0.3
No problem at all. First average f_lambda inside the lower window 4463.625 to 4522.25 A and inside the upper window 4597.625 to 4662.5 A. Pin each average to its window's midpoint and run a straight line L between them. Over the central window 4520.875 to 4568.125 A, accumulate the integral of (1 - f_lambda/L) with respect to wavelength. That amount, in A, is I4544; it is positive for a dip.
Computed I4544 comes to 1.3 A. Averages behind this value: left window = 26.2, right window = 25.3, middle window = 25.1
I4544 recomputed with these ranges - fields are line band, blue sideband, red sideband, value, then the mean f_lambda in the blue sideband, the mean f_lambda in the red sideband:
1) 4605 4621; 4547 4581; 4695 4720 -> -0.3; 25.4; 24.6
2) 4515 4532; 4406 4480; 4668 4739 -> 1.1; 27.7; 24.7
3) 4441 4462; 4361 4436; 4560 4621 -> 0.4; 29.1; 25.6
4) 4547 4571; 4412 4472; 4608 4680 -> 0.9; 27.7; 25.3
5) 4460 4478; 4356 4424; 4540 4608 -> 0.2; 29.4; 25.5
